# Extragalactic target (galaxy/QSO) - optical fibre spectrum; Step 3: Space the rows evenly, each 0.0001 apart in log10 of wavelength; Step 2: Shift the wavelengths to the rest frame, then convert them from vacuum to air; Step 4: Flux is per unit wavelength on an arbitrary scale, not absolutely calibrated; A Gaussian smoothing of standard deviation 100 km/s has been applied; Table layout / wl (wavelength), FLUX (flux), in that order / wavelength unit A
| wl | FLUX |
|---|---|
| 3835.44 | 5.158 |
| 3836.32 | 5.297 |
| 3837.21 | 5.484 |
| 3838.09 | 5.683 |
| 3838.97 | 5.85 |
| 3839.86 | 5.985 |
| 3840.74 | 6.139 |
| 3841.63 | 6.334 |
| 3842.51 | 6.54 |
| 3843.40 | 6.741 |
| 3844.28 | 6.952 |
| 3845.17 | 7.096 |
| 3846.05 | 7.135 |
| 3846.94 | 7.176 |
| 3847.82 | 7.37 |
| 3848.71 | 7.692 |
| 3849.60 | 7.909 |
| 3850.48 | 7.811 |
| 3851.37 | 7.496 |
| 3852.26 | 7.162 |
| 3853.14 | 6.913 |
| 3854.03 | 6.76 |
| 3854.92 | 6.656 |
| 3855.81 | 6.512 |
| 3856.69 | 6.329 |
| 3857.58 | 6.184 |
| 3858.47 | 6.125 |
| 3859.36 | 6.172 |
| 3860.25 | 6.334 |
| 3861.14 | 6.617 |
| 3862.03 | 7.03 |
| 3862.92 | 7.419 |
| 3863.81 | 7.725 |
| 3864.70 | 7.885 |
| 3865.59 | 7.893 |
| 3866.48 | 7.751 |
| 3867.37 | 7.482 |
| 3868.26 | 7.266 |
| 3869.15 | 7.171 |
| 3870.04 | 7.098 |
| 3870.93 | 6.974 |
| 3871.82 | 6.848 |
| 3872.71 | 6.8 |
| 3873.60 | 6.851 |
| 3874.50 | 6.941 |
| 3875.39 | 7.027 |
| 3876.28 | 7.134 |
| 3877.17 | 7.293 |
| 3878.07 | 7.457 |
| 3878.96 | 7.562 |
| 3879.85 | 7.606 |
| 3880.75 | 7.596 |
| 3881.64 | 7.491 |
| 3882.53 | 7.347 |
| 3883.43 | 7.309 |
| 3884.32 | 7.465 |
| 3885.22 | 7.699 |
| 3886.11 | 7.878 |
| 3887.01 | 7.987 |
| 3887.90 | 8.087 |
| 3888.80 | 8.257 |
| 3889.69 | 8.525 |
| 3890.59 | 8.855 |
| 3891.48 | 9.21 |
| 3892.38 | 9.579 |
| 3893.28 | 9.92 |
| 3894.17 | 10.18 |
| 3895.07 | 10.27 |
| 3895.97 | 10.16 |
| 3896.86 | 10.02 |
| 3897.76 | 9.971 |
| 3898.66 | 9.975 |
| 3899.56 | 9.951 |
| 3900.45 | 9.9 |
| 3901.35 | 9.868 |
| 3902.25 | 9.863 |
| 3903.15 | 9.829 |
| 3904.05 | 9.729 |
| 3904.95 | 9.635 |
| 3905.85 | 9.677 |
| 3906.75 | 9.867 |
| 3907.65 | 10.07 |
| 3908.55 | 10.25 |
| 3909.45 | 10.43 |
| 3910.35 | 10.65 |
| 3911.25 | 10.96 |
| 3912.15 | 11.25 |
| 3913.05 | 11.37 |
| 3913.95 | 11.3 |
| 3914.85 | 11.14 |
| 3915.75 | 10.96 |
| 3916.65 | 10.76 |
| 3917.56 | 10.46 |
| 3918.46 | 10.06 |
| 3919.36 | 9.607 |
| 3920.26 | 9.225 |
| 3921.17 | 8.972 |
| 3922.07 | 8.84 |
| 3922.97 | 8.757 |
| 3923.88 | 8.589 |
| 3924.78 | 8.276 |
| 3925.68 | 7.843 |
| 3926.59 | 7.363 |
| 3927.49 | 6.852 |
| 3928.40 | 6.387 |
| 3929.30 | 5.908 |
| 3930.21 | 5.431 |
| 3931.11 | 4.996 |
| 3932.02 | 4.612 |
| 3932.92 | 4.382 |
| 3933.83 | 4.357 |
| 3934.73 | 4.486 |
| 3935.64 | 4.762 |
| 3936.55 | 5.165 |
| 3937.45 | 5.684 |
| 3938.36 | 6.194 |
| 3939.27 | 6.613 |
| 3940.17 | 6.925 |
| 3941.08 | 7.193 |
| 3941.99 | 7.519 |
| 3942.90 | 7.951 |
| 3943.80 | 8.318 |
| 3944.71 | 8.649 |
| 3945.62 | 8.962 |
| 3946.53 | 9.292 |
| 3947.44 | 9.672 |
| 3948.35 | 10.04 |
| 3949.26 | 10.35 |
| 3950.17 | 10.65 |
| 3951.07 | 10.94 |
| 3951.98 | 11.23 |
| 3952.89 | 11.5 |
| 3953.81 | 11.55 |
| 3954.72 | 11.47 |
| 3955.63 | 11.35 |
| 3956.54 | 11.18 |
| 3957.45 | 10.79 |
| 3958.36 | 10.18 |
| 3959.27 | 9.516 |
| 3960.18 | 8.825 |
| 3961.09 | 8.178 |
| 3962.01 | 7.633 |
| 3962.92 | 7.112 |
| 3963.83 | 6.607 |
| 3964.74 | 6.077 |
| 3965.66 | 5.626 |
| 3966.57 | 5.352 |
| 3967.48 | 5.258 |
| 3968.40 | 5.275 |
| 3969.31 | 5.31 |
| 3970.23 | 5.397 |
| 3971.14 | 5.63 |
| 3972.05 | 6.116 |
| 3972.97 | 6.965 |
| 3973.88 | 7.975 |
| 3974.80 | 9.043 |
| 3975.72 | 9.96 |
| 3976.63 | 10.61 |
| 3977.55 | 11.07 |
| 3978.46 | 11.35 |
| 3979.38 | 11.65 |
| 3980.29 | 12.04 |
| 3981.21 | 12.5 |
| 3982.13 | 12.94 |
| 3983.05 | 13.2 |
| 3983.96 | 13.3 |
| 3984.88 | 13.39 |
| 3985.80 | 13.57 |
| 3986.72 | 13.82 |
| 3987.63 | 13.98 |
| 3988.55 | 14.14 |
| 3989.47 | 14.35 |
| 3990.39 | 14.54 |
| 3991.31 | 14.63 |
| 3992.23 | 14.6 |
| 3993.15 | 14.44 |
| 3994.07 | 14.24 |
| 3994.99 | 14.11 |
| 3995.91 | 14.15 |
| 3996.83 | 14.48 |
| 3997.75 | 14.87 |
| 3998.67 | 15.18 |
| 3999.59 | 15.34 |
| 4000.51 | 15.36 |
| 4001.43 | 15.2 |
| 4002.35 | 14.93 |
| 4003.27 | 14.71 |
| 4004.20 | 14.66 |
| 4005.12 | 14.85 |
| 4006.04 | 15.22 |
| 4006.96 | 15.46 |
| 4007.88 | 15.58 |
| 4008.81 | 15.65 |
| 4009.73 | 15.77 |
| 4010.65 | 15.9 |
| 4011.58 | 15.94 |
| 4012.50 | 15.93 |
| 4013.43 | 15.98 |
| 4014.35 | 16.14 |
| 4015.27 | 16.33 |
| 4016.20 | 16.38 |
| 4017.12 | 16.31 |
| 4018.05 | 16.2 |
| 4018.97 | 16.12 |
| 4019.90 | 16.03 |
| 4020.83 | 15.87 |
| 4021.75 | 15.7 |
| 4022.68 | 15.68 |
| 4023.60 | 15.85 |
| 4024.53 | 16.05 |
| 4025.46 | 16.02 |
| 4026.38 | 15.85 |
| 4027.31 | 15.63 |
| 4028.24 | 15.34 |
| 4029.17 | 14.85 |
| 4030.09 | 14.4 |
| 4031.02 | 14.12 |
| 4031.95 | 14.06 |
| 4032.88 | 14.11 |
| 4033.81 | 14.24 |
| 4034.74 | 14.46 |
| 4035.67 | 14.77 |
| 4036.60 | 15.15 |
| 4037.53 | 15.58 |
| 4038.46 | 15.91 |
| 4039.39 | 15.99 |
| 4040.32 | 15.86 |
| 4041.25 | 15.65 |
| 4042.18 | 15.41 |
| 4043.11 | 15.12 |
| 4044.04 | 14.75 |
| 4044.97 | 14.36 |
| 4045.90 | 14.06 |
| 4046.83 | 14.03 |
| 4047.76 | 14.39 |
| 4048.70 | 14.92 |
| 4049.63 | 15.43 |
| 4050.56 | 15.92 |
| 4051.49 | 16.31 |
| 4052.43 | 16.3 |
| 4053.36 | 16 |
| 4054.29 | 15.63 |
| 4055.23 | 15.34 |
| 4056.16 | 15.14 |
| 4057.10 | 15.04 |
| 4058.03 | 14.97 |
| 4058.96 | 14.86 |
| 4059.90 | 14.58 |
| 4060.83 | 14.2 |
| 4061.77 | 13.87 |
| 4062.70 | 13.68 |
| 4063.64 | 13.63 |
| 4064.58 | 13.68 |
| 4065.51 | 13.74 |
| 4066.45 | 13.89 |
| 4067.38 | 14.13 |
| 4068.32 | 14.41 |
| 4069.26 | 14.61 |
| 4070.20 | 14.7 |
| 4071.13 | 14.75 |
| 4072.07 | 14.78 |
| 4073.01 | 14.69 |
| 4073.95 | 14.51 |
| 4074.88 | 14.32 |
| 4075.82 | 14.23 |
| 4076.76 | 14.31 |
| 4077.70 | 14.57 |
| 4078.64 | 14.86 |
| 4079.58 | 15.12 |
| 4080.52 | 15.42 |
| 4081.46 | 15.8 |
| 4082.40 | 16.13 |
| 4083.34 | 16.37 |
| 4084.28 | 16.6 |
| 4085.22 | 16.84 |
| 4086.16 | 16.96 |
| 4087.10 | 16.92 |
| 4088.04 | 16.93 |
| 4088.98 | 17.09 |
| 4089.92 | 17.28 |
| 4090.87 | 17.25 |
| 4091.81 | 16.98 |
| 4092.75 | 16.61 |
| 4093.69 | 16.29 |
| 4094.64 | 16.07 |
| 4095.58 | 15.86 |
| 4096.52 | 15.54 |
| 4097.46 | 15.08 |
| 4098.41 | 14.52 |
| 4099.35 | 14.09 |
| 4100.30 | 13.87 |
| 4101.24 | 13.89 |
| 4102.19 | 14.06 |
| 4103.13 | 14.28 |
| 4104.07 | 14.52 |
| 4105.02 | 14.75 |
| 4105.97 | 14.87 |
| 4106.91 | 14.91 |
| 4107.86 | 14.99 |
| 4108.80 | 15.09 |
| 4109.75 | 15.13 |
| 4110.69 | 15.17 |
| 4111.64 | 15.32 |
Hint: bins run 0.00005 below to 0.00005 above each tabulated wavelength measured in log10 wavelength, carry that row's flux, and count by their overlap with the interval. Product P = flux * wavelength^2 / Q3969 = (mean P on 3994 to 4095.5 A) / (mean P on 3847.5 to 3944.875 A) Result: 2.1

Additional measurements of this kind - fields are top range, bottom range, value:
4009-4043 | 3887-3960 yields 1.82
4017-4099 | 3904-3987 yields 1.82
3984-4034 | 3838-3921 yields 1.95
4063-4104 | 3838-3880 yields 2.44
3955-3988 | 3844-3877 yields 1.41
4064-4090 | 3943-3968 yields 1.78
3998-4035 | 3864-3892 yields 2.18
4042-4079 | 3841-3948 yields 2.00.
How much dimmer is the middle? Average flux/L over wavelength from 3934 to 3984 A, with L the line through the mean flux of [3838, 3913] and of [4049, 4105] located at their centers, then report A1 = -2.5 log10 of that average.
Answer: 0.26 mag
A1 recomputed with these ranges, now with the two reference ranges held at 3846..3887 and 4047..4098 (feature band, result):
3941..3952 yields 0.119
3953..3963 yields 0.087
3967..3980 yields 0.386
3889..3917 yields -0.172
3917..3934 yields 0.255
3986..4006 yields -0.186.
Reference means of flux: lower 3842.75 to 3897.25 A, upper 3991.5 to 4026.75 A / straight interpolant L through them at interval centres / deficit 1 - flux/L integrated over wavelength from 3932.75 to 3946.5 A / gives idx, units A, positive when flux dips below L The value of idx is 5.9 A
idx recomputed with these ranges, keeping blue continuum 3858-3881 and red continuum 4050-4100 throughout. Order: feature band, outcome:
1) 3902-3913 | -2.0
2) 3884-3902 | -2.5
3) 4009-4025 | -3.7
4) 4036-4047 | -1.0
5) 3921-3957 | 7.2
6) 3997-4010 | -2.8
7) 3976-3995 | -2.3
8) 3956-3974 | 6.0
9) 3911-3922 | -1.8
